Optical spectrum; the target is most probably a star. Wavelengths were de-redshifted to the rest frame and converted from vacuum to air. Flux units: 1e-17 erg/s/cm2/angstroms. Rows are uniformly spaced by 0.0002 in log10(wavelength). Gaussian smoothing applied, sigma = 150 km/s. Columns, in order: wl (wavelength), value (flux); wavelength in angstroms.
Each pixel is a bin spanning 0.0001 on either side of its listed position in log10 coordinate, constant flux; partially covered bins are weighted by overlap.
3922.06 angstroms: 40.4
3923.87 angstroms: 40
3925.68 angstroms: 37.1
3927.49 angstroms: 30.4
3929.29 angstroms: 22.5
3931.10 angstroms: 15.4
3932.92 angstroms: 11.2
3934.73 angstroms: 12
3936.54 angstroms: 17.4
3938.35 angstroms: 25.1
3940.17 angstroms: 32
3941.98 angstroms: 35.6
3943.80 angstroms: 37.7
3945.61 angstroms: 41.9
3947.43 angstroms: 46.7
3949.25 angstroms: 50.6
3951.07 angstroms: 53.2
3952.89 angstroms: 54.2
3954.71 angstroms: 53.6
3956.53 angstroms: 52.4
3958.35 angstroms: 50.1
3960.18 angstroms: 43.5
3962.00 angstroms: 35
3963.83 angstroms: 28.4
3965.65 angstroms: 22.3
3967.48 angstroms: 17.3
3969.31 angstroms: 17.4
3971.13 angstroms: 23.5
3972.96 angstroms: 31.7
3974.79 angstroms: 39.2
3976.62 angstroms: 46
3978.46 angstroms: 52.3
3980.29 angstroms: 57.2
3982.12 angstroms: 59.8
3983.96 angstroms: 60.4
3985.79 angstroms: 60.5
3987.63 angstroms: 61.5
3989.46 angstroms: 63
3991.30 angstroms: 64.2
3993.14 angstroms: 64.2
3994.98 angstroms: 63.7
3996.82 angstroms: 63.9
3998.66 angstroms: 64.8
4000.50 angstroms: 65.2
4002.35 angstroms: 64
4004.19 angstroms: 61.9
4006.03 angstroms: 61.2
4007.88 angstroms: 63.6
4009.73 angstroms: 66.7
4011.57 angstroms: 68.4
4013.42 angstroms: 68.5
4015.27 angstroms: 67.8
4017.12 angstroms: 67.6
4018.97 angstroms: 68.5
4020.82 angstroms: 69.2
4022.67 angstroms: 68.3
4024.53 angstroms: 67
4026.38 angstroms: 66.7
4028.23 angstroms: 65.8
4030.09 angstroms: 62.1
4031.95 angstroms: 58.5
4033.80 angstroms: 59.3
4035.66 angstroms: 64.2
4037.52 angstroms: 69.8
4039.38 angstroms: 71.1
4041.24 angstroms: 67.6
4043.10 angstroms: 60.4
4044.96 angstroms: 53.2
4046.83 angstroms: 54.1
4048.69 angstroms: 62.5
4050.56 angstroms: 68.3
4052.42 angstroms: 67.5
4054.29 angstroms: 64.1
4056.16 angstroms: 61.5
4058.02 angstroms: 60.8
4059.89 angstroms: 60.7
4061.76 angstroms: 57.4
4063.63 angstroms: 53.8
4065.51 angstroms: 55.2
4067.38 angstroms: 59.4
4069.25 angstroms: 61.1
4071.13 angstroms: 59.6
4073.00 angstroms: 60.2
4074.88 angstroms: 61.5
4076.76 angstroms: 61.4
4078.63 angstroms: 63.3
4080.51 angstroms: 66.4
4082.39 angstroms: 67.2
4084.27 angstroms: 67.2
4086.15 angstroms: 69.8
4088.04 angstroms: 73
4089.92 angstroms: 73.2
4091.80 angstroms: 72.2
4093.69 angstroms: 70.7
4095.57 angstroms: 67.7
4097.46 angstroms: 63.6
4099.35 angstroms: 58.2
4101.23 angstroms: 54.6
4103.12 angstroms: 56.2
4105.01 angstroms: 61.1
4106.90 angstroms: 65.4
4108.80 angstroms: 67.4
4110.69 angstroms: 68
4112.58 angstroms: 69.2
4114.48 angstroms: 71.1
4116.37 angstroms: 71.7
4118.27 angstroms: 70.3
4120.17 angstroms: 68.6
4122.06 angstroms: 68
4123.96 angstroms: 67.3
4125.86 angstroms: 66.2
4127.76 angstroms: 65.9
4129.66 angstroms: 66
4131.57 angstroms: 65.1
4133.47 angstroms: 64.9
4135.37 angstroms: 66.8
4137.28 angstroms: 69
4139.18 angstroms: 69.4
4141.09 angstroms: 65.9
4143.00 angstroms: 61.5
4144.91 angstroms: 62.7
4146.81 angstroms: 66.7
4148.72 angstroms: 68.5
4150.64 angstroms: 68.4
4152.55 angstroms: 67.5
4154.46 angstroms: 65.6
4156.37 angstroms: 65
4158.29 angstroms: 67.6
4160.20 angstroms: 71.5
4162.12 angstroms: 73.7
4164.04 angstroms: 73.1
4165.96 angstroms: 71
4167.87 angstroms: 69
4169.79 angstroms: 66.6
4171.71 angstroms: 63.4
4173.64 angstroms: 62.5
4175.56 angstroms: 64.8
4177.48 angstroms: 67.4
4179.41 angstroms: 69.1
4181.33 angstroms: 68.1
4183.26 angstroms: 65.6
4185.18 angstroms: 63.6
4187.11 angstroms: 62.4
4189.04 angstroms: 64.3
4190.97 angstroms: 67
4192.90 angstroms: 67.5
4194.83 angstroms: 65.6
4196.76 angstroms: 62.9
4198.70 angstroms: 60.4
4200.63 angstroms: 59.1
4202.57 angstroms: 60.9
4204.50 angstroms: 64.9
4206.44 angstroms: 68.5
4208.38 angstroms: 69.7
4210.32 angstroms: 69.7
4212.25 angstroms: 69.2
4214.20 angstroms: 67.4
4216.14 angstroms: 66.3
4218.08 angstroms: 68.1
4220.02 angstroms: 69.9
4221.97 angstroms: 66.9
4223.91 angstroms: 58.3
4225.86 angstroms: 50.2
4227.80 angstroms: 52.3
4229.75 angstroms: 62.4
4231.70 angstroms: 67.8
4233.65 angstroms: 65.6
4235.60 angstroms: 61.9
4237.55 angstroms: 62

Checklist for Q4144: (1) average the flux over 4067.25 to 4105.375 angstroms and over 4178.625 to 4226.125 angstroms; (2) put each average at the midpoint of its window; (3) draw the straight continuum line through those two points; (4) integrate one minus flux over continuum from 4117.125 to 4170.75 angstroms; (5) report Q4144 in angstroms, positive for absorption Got -2.3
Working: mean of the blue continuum 64.3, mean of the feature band 67.6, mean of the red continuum 65.2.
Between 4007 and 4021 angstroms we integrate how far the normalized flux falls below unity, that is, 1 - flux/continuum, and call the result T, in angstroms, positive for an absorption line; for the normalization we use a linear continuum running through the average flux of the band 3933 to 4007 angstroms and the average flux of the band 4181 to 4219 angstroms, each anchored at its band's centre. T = -5.0 angstroms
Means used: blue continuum 46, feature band 67.5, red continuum 65.5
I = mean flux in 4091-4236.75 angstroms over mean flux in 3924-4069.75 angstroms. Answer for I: 1.26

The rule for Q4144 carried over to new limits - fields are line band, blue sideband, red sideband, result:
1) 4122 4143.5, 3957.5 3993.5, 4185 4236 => -3.2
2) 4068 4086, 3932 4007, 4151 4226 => -2.5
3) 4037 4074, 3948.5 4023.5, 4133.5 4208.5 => -1.7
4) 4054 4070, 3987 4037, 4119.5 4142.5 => 1.6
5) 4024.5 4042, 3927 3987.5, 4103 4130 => -4.5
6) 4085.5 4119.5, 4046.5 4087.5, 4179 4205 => -2.2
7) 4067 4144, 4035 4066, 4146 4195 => -1.7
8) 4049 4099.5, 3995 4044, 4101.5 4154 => 1.5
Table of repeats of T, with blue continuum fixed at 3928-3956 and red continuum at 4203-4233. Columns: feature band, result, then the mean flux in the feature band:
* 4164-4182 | -2.3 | 67.2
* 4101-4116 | -3.5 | 64.9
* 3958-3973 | 3.1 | 29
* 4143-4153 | -1.6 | 66.2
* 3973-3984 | -3.4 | 50.2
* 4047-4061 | -5.0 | 63.1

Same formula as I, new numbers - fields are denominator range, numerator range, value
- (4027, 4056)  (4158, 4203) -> 1.05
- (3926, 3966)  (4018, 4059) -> 1.82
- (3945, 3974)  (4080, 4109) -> 1.70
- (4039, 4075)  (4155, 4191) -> 1.10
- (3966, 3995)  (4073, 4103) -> 1.37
